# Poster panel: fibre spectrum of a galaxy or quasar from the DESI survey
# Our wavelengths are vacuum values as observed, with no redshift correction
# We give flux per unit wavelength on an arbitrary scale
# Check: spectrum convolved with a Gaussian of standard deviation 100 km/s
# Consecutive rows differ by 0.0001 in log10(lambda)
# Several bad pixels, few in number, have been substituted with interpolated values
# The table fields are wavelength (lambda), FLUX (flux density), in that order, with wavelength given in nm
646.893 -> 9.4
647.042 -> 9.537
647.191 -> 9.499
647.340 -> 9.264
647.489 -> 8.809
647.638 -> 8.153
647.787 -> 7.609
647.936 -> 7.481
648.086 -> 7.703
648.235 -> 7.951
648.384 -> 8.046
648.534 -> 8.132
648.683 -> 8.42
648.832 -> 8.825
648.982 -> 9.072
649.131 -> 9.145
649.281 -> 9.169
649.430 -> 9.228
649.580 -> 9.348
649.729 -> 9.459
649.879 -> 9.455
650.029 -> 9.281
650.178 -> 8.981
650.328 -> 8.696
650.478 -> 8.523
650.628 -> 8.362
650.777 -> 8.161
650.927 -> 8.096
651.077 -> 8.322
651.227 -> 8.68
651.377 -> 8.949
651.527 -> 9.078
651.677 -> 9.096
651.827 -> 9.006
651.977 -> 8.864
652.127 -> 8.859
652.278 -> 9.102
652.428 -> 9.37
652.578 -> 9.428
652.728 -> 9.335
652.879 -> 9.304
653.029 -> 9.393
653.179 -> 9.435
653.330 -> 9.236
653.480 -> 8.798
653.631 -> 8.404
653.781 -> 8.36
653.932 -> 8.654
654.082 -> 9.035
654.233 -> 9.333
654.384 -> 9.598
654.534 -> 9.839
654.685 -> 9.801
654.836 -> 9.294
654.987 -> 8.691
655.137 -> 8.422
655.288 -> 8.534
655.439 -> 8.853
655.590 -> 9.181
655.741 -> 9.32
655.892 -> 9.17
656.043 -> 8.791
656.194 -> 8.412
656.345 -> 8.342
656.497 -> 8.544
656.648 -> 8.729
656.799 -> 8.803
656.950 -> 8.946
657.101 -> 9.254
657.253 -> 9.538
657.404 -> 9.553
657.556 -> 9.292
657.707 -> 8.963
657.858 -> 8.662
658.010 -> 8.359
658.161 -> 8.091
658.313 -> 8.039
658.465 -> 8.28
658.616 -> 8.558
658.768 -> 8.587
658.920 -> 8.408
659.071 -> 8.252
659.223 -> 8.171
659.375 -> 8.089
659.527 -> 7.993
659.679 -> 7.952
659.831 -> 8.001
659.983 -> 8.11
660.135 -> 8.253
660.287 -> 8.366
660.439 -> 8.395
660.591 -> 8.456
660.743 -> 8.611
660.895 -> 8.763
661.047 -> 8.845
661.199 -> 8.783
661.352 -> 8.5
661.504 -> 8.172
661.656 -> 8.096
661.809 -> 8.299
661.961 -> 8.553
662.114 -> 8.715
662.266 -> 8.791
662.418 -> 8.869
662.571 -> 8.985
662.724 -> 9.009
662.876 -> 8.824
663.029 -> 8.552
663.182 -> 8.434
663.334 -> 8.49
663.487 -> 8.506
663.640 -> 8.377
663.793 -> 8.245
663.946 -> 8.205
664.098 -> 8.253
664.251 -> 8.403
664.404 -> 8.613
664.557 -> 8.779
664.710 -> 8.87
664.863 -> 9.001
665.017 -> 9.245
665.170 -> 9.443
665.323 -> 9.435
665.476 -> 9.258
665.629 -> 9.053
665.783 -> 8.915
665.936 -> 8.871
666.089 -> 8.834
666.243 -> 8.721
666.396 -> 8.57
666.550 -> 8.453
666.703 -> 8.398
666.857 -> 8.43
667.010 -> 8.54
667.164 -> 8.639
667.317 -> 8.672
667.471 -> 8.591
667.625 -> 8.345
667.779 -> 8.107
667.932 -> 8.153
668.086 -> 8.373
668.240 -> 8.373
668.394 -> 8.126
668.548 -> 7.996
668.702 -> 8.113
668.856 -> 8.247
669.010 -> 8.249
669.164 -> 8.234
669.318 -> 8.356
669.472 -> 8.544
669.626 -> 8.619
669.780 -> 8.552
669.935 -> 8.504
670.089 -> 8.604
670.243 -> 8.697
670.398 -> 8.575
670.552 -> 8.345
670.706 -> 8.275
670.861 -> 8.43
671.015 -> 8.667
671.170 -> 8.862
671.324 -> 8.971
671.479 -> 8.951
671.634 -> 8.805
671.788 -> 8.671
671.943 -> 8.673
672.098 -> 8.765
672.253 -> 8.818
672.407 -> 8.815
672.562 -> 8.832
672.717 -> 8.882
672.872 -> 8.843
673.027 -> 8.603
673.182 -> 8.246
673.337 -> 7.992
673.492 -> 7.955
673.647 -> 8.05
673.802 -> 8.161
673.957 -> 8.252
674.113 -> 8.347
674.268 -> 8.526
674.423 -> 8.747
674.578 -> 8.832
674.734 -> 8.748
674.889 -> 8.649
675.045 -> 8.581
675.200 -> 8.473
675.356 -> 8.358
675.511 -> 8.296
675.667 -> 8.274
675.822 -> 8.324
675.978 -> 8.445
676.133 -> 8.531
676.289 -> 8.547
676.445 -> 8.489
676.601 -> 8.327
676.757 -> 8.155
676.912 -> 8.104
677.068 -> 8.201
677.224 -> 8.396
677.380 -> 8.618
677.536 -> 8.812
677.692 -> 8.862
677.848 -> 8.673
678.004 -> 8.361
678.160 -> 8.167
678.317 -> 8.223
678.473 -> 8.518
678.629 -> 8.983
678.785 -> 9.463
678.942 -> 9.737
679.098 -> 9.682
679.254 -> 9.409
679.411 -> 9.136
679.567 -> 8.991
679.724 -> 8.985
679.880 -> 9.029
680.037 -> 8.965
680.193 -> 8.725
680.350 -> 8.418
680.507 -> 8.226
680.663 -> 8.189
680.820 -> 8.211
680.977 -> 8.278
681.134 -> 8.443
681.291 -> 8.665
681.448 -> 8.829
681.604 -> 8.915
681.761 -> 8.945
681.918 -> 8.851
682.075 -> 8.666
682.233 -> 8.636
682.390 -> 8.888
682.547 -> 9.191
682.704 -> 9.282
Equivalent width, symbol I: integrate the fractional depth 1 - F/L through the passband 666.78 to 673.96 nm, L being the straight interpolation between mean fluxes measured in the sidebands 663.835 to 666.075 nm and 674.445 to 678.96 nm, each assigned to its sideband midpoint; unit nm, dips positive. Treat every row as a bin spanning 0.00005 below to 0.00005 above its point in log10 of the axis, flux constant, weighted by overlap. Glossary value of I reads 0.20 nm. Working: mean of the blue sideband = 8.87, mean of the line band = 8.48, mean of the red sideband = 8.54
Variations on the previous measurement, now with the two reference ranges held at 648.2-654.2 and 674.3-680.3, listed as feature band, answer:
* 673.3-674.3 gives 0.06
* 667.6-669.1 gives 0.09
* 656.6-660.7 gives 0.14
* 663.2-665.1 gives 0.04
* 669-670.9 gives 0.06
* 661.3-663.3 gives 0.05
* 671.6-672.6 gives -0.01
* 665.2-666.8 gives -0.02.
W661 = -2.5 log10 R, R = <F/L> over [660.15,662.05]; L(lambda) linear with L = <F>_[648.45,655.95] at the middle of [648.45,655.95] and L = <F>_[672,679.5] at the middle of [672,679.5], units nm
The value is 0.04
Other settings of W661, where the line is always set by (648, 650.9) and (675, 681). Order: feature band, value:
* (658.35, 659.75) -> 0.06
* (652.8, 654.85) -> -0.06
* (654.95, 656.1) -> -0.02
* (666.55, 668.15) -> 0.03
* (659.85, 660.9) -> 0.04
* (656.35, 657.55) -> -0.04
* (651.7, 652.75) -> -0.05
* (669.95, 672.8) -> -0.01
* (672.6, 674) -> 0.04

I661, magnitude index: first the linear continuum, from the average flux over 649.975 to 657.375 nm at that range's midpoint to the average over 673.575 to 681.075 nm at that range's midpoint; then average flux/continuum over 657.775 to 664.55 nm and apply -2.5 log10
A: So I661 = 0.05 mag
